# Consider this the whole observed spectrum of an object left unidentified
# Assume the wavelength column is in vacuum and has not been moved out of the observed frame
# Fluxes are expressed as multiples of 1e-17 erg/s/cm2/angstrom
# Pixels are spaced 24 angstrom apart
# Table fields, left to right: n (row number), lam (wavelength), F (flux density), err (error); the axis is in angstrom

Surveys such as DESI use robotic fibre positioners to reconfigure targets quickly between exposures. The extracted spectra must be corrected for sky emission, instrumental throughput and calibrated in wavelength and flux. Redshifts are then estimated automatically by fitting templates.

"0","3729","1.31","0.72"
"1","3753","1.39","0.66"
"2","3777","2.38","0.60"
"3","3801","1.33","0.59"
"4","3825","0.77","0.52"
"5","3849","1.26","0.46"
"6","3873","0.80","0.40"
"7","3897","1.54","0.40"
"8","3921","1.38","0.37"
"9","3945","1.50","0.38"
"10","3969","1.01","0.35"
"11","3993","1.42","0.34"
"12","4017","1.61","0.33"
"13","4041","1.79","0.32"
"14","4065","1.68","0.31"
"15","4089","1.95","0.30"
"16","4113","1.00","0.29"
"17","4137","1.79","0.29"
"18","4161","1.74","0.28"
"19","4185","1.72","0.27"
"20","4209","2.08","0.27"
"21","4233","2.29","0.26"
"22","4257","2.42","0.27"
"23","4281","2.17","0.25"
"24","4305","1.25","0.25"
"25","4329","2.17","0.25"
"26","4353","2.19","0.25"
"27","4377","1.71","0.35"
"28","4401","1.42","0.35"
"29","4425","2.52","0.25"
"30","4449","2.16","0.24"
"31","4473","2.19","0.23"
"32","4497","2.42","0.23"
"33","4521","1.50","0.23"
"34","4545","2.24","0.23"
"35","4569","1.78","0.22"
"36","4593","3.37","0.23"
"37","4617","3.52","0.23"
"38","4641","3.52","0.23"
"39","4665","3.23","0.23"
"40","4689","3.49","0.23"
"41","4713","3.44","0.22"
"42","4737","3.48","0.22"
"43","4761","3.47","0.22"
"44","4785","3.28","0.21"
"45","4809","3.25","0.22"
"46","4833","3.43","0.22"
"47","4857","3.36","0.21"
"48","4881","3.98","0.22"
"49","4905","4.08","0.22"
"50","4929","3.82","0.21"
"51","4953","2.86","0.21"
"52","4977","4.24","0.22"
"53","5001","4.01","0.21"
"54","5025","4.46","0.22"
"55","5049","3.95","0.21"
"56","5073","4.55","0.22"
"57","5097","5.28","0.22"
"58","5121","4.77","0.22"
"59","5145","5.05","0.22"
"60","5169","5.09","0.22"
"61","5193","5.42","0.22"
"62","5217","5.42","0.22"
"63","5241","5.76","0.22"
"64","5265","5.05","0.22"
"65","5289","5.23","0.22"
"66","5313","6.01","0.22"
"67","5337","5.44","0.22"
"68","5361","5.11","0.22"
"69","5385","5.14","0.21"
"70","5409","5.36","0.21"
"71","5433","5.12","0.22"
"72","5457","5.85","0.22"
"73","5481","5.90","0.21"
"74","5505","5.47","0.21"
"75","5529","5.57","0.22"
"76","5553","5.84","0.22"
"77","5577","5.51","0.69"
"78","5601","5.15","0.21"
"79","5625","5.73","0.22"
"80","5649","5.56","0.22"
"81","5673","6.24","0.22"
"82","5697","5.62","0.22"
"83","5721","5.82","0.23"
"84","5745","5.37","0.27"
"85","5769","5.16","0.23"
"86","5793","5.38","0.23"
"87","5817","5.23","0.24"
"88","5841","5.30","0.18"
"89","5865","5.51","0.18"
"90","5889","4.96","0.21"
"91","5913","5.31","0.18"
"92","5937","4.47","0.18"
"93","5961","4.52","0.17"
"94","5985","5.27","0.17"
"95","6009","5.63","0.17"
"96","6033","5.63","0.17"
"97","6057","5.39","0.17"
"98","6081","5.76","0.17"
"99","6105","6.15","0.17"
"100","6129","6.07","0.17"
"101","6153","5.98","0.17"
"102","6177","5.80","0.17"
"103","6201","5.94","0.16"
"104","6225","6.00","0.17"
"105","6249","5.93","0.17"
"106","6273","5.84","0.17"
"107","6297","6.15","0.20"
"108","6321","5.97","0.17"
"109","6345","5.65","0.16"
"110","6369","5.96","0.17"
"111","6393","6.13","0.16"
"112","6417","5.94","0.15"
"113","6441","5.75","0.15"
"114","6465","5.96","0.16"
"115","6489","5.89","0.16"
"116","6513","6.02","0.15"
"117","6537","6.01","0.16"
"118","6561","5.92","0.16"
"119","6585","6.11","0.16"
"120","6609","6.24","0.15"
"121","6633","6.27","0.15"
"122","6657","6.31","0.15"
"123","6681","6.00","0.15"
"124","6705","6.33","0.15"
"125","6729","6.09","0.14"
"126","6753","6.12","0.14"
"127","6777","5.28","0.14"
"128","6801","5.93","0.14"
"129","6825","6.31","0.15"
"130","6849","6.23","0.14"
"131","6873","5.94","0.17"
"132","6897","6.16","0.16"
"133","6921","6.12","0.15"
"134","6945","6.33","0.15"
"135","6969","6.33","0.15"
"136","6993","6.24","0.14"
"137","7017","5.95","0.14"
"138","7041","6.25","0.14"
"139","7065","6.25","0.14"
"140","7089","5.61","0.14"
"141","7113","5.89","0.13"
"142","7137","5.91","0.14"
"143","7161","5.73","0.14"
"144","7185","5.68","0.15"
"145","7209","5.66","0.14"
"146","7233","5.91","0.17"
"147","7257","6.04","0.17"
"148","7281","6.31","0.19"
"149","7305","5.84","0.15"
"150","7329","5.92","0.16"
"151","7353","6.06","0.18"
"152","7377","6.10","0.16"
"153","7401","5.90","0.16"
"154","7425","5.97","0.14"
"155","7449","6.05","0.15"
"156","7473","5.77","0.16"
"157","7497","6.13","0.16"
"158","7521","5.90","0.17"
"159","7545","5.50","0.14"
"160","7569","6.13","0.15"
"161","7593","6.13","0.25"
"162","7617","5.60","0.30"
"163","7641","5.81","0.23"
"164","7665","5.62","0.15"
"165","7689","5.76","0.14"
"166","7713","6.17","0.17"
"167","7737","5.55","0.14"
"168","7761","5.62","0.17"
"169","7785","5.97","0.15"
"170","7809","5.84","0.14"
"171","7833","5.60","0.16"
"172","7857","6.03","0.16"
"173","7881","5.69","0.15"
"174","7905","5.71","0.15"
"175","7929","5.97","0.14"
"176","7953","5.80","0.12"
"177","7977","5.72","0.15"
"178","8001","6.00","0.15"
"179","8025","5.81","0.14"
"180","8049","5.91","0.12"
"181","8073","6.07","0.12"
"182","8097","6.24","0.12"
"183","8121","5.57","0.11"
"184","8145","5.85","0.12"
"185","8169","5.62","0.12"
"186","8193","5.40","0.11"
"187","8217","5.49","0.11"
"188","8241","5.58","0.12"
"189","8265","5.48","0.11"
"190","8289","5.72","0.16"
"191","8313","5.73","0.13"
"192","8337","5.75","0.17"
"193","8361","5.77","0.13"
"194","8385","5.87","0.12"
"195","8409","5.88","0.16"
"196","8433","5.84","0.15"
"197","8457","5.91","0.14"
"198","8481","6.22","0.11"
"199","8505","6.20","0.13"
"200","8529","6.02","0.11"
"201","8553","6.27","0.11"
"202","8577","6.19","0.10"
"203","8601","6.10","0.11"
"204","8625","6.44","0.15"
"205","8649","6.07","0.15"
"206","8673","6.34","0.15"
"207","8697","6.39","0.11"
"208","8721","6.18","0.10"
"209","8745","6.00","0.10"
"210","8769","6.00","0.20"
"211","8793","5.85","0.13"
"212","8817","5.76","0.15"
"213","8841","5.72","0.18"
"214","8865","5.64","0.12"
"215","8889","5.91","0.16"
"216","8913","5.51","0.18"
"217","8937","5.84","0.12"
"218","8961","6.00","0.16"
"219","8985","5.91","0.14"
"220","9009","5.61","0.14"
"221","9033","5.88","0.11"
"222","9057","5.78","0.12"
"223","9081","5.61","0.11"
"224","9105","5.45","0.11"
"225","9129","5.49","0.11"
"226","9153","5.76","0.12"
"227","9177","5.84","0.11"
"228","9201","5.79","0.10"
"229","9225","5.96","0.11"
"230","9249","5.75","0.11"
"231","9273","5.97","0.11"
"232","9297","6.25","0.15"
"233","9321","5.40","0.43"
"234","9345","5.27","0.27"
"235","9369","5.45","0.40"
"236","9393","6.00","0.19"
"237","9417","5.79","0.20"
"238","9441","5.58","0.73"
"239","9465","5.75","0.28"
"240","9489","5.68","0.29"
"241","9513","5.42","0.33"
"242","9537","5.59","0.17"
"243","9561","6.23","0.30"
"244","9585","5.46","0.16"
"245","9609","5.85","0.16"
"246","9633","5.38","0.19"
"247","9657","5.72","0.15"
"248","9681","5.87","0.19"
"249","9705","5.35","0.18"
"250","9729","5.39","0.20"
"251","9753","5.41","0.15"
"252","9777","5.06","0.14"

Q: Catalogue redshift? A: 0.15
